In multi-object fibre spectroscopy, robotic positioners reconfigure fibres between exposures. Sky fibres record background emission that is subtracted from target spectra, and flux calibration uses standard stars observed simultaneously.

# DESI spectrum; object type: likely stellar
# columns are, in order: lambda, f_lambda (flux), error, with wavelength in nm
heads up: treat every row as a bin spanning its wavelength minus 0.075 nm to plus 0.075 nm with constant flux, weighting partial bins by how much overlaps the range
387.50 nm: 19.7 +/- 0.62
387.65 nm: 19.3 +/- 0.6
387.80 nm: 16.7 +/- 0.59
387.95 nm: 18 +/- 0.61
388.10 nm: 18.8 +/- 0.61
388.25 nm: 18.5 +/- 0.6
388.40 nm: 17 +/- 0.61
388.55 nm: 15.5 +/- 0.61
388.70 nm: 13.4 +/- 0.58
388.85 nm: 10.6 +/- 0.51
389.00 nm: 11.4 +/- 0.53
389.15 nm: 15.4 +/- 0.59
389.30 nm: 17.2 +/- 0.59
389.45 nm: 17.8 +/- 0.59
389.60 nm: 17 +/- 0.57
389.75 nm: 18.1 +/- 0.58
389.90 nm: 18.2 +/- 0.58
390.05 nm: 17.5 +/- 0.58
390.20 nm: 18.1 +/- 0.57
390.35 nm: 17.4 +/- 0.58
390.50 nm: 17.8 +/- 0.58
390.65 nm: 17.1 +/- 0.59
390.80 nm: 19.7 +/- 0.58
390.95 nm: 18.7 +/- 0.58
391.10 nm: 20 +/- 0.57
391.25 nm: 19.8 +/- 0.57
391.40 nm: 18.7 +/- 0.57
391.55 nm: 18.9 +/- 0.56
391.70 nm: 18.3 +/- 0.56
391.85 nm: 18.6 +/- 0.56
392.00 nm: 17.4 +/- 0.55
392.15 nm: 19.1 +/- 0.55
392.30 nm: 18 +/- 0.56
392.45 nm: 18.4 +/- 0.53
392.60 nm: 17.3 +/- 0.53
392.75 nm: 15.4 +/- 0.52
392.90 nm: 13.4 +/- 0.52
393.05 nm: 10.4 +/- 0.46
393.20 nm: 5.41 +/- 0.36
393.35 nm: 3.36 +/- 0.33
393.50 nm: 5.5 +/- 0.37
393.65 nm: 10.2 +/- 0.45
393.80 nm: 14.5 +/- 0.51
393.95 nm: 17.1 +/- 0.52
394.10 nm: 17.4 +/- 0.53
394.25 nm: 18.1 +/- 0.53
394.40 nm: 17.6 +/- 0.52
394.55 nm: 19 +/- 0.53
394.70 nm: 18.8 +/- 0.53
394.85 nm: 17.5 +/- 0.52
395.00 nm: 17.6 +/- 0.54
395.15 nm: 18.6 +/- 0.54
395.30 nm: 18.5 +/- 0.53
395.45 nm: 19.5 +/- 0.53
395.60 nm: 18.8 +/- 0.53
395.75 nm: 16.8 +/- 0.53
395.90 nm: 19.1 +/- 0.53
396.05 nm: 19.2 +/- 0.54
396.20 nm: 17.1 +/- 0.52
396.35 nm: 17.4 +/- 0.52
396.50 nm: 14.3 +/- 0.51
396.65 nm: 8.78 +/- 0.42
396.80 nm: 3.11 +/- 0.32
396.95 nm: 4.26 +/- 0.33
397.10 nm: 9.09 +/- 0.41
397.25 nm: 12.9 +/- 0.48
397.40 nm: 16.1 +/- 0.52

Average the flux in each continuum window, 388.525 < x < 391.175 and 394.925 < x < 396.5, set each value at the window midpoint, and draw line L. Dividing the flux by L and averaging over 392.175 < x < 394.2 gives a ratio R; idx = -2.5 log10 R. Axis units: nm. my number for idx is 0.32 mag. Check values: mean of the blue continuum 16.7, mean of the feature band 13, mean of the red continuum 18.1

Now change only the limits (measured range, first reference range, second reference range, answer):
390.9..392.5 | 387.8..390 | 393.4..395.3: -0.165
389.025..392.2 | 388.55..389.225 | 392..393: -0.213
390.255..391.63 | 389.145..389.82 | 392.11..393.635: -0.228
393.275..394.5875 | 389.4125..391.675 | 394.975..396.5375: 0.320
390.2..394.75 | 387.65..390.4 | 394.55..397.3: -0.012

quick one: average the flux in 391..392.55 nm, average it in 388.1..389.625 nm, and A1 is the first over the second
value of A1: 1.21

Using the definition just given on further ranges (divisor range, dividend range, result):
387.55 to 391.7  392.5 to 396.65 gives 0.89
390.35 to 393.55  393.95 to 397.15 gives 1.00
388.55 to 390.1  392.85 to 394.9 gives 0.86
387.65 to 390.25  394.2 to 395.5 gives 1.11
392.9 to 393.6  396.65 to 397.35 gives 1.10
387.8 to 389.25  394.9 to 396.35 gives 1.18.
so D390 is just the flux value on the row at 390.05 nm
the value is 17.5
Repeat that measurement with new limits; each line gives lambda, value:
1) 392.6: 17.3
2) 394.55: 19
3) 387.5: 19.7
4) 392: 17.4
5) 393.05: 10.4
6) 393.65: 10.2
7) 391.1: 20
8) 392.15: 19.1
